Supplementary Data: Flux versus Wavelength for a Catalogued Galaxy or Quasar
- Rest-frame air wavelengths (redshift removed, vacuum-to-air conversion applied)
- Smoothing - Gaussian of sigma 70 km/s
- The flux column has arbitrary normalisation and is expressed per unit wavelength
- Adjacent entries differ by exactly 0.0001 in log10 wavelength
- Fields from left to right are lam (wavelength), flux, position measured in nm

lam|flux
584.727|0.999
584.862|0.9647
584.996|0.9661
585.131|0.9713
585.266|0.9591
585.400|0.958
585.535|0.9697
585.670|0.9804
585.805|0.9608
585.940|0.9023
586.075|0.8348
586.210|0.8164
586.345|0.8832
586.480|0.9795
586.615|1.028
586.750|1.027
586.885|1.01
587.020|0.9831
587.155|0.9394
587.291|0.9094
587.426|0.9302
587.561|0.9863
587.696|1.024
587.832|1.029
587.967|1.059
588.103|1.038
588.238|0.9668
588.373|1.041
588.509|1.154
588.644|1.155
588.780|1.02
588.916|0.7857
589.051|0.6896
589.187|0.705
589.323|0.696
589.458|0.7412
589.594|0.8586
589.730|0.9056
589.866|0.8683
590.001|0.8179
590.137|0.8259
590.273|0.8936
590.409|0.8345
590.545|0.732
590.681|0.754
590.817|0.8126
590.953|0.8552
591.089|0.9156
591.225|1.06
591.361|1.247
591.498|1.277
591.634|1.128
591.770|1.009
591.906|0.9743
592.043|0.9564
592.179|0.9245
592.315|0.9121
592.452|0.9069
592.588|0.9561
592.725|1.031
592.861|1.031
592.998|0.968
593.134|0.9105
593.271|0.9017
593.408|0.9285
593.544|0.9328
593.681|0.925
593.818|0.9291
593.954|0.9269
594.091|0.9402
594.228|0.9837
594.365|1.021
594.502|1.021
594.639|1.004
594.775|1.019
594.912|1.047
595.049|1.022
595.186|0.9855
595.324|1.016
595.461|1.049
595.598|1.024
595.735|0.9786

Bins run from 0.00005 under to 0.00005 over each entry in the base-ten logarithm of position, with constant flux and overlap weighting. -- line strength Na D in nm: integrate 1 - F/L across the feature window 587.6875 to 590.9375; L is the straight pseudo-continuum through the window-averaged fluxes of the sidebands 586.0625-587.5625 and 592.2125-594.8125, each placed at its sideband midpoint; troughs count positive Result 0.21 nm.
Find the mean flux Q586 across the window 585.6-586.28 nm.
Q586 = 0.898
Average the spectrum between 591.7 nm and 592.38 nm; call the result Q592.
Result 0.957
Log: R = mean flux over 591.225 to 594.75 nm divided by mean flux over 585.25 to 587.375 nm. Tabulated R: 1.05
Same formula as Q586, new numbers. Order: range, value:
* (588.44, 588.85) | 1.11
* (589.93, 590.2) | 0.825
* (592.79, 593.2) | 0.972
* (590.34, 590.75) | 0.774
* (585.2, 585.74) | 0.967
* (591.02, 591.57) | 1.12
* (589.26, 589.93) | 0.815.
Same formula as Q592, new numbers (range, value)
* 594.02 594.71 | 0.994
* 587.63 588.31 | 1.02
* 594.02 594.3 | 0.96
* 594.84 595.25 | 1.02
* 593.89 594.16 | 0.932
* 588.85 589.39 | 0.719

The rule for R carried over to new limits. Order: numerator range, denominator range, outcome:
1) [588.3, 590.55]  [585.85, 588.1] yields 0.91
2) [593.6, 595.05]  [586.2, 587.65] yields 1.02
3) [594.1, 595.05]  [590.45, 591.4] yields 1.13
